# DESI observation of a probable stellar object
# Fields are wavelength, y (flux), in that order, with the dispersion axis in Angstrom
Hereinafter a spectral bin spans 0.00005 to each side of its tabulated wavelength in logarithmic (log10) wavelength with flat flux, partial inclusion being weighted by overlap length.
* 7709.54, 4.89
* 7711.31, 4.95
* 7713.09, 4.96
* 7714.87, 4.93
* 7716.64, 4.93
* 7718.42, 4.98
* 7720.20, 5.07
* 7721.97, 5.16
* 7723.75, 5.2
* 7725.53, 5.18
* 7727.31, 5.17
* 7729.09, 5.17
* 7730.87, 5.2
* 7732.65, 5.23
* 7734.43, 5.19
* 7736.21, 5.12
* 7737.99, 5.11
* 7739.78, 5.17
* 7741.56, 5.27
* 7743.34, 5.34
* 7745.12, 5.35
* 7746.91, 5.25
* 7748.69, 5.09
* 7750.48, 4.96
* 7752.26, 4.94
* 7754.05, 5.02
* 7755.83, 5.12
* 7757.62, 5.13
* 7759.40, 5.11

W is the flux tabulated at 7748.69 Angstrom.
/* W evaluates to 5.09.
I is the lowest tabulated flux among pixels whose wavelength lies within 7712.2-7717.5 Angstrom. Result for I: 4.93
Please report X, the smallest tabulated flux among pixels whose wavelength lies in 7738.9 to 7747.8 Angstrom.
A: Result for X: 5.17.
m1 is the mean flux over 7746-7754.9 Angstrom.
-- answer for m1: 5.05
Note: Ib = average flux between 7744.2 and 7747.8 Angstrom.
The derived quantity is 5.3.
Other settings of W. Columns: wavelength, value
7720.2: 5.07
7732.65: 5.23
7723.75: 5.2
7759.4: 5.11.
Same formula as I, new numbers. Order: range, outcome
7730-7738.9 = 5.11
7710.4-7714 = 4.95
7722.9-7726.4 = 5.18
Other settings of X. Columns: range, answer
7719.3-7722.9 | 5.07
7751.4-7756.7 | 4.94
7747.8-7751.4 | 4.96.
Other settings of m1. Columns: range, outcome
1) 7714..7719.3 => 4.95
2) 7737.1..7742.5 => 5.18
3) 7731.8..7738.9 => 5.16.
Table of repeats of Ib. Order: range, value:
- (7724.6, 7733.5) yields 5.19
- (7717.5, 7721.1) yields 5.03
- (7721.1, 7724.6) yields 5.18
